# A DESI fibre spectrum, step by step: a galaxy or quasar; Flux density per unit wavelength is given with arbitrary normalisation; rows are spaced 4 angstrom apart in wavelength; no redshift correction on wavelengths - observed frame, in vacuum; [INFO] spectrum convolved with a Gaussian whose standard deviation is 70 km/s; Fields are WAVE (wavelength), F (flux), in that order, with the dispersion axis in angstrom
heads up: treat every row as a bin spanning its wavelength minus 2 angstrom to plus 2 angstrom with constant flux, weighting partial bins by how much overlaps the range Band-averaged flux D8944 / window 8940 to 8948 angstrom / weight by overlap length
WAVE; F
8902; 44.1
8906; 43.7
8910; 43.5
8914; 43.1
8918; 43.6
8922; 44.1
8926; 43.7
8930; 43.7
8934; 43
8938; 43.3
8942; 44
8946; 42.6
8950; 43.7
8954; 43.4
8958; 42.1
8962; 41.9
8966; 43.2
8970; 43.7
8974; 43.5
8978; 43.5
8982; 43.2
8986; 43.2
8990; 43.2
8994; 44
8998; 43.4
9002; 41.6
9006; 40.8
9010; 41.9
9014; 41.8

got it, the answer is 43.3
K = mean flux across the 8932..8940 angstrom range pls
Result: 43.1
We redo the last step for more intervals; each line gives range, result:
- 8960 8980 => 43.2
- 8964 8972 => 43.5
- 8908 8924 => 43.6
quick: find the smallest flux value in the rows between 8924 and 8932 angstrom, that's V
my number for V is 43.7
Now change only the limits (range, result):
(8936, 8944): 43.3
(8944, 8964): 41.9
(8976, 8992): 43.2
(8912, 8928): 43.1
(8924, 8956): 42.6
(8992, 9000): 43.4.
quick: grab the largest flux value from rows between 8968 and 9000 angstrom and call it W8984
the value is 44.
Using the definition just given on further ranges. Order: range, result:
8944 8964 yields 43.7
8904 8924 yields 44.1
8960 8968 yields 43.2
